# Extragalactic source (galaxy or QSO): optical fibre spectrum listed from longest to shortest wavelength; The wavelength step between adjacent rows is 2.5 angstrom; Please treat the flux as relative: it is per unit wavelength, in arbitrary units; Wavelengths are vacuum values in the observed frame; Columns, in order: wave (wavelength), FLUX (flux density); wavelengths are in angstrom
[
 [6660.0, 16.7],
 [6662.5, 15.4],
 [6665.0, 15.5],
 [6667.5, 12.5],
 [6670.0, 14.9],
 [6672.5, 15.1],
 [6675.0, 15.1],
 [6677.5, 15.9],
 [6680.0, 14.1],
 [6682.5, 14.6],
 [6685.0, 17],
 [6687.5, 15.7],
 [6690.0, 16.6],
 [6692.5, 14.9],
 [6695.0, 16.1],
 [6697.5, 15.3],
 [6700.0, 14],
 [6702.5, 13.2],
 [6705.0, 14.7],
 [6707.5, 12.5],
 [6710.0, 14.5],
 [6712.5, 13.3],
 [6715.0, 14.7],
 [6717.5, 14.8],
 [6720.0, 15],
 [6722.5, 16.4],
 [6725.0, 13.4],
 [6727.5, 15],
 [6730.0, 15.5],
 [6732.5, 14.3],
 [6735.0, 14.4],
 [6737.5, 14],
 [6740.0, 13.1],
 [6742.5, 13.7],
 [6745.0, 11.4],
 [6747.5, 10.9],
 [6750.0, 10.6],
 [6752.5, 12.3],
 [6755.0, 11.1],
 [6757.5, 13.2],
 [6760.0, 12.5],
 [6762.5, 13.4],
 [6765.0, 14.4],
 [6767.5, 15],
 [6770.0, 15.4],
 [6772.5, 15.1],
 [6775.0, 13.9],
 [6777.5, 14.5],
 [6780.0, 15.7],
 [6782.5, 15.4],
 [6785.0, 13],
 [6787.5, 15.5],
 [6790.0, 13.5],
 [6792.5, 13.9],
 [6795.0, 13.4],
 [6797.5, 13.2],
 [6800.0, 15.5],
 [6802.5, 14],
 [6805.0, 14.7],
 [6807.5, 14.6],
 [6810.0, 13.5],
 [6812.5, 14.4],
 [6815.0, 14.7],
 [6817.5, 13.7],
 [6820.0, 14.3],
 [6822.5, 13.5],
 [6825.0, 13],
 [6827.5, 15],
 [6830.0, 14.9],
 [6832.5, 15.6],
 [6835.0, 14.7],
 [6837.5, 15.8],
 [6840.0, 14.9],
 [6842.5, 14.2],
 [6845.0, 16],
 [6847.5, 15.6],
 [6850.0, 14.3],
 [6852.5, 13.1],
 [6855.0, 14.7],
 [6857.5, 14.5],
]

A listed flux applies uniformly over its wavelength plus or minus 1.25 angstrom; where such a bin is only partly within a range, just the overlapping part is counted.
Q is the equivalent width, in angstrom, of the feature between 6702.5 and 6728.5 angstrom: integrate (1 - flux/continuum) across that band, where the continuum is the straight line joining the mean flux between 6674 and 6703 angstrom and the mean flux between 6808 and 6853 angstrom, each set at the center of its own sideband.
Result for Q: 1.3 angstrom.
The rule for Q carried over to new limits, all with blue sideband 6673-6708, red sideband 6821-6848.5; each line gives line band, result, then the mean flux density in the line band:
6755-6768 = 1.35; 13.4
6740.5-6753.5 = 2.70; 11.8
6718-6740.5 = 0.53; 14.6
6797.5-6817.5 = 0.68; 14.4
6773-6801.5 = 1.07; 14.3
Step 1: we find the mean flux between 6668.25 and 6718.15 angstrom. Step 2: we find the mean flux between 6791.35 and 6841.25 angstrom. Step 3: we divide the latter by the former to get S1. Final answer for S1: 0.97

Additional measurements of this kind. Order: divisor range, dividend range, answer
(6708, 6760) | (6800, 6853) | 1.07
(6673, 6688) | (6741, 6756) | 0.76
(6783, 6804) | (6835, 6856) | 1.05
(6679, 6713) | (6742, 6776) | 0.88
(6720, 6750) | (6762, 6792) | 1.06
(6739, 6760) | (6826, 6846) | 1.25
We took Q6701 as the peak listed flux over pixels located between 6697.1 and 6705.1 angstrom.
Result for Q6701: 15.3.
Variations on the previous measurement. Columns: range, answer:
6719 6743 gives 16.4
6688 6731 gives 16.6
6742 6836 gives 15.7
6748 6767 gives 14.4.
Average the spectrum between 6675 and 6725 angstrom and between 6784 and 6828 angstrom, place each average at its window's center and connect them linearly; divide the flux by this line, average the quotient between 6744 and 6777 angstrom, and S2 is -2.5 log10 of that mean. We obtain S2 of 0.11 mag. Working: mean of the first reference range 14.9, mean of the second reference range 14.1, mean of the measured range 13.1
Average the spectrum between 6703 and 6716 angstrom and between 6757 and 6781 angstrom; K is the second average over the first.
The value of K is 1.03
